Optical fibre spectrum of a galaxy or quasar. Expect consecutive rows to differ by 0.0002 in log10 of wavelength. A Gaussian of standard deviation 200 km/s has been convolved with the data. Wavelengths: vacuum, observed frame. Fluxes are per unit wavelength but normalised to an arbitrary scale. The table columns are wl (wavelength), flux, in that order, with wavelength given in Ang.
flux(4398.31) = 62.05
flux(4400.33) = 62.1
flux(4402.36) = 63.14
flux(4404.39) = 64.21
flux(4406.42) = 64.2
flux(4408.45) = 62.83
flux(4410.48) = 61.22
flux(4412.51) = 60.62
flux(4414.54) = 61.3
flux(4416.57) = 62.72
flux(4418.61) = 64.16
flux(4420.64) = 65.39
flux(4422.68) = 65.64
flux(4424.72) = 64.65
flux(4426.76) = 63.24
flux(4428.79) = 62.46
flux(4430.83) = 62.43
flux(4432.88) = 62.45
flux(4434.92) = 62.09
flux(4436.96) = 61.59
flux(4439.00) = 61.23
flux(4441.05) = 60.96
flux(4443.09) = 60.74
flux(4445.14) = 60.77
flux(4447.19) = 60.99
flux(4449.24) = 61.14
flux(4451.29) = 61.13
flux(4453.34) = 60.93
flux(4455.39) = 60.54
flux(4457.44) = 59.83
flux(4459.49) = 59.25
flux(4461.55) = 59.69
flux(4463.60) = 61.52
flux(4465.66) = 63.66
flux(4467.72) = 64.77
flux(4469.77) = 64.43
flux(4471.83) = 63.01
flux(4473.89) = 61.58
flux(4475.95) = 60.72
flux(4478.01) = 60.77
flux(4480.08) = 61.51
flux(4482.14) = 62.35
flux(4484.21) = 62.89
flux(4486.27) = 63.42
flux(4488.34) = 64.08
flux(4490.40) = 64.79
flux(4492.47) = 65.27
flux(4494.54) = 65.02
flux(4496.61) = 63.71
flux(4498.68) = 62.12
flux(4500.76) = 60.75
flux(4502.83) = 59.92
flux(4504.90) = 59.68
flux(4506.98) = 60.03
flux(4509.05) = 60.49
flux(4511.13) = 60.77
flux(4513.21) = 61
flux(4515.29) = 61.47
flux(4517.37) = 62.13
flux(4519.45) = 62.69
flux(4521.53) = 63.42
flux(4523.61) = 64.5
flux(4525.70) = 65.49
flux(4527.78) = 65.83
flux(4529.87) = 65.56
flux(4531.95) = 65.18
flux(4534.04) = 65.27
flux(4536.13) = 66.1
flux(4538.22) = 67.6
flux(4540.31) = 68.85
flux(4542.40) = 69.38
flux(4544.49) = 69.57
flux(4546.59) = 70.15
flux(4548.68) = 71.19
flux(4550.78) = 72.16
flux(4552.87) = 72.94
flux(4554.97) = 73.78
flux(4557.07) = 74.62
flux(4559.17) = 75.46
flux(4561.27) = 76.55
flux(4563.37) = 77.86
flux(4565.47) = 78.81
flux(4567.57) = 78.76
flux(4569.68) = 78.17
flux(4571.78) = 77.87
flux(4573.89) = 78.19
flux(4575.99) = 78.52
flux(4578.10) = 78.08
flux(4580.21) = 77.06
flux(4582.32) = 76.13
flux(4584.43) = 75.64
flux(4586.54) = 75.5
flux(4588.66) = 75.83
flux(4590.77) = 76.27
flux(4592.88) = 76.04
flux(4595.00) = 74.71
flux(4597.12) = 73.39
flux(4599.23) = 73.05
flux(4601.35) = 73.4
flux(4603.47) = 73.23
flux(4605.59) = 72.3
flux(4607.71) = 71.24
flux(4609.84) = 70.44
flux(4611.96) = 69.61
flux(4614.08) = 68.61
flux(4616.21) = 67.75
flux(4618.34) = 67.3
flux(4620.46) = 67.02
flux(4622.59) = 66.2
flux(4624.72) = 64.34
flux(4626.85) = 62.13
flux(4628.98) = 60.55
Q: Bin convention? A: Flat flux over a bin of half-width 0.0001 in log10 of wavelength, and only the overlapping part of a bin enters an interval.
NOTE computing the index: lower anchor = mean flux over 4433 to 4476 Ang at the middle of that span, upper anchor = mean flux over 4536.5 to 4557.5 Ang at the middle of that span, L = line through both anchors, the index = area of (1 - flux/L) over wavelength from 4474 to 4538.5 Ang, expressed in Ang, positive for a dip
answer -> 3.6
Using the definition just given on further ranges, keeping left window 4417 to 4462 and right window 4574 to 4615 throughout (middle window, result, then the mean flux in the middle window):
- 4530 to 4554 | 0.43 Ang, 68.8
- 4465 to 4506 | 1.78 Ang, 62.7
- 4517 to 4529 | 0.78 Ang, 64.1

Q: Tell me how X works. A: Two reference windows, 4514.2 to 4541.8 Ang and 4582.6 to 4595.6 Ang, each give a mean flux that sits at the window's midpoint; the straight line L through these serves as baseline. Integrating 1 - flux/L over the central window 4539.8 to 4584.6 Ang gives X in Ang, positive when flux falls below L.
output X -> -2.5 Ang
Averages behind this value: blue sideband 65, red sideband 75.7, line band 75.1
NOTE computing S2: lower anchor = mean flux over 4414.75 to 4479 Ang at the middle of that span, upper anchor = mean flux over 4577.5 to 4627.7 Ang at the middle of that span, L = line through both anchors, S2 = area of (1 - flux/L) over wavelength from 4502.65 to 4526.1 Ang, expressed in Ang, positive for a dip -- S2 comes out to 1.61 Ang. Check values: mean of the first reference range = 62.1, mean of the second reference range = 71.9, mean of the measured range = 61.8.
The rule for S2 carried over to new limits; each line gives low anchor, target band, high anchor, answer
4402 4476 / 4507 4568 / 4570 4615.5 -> 1.63 Ang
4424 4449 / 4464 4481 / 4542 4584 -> 0.83 Ang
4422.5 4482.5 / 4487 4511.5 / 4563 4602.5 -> 1.74 Ang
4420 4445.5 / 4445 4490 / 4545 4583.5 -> 2.89 Ang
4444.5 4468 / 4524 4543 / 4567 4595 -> 1.19 Ang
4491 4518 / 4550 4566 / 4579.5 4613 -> -1.47 Ang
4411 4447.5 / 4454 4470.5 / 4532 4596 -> 0.92 Ang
